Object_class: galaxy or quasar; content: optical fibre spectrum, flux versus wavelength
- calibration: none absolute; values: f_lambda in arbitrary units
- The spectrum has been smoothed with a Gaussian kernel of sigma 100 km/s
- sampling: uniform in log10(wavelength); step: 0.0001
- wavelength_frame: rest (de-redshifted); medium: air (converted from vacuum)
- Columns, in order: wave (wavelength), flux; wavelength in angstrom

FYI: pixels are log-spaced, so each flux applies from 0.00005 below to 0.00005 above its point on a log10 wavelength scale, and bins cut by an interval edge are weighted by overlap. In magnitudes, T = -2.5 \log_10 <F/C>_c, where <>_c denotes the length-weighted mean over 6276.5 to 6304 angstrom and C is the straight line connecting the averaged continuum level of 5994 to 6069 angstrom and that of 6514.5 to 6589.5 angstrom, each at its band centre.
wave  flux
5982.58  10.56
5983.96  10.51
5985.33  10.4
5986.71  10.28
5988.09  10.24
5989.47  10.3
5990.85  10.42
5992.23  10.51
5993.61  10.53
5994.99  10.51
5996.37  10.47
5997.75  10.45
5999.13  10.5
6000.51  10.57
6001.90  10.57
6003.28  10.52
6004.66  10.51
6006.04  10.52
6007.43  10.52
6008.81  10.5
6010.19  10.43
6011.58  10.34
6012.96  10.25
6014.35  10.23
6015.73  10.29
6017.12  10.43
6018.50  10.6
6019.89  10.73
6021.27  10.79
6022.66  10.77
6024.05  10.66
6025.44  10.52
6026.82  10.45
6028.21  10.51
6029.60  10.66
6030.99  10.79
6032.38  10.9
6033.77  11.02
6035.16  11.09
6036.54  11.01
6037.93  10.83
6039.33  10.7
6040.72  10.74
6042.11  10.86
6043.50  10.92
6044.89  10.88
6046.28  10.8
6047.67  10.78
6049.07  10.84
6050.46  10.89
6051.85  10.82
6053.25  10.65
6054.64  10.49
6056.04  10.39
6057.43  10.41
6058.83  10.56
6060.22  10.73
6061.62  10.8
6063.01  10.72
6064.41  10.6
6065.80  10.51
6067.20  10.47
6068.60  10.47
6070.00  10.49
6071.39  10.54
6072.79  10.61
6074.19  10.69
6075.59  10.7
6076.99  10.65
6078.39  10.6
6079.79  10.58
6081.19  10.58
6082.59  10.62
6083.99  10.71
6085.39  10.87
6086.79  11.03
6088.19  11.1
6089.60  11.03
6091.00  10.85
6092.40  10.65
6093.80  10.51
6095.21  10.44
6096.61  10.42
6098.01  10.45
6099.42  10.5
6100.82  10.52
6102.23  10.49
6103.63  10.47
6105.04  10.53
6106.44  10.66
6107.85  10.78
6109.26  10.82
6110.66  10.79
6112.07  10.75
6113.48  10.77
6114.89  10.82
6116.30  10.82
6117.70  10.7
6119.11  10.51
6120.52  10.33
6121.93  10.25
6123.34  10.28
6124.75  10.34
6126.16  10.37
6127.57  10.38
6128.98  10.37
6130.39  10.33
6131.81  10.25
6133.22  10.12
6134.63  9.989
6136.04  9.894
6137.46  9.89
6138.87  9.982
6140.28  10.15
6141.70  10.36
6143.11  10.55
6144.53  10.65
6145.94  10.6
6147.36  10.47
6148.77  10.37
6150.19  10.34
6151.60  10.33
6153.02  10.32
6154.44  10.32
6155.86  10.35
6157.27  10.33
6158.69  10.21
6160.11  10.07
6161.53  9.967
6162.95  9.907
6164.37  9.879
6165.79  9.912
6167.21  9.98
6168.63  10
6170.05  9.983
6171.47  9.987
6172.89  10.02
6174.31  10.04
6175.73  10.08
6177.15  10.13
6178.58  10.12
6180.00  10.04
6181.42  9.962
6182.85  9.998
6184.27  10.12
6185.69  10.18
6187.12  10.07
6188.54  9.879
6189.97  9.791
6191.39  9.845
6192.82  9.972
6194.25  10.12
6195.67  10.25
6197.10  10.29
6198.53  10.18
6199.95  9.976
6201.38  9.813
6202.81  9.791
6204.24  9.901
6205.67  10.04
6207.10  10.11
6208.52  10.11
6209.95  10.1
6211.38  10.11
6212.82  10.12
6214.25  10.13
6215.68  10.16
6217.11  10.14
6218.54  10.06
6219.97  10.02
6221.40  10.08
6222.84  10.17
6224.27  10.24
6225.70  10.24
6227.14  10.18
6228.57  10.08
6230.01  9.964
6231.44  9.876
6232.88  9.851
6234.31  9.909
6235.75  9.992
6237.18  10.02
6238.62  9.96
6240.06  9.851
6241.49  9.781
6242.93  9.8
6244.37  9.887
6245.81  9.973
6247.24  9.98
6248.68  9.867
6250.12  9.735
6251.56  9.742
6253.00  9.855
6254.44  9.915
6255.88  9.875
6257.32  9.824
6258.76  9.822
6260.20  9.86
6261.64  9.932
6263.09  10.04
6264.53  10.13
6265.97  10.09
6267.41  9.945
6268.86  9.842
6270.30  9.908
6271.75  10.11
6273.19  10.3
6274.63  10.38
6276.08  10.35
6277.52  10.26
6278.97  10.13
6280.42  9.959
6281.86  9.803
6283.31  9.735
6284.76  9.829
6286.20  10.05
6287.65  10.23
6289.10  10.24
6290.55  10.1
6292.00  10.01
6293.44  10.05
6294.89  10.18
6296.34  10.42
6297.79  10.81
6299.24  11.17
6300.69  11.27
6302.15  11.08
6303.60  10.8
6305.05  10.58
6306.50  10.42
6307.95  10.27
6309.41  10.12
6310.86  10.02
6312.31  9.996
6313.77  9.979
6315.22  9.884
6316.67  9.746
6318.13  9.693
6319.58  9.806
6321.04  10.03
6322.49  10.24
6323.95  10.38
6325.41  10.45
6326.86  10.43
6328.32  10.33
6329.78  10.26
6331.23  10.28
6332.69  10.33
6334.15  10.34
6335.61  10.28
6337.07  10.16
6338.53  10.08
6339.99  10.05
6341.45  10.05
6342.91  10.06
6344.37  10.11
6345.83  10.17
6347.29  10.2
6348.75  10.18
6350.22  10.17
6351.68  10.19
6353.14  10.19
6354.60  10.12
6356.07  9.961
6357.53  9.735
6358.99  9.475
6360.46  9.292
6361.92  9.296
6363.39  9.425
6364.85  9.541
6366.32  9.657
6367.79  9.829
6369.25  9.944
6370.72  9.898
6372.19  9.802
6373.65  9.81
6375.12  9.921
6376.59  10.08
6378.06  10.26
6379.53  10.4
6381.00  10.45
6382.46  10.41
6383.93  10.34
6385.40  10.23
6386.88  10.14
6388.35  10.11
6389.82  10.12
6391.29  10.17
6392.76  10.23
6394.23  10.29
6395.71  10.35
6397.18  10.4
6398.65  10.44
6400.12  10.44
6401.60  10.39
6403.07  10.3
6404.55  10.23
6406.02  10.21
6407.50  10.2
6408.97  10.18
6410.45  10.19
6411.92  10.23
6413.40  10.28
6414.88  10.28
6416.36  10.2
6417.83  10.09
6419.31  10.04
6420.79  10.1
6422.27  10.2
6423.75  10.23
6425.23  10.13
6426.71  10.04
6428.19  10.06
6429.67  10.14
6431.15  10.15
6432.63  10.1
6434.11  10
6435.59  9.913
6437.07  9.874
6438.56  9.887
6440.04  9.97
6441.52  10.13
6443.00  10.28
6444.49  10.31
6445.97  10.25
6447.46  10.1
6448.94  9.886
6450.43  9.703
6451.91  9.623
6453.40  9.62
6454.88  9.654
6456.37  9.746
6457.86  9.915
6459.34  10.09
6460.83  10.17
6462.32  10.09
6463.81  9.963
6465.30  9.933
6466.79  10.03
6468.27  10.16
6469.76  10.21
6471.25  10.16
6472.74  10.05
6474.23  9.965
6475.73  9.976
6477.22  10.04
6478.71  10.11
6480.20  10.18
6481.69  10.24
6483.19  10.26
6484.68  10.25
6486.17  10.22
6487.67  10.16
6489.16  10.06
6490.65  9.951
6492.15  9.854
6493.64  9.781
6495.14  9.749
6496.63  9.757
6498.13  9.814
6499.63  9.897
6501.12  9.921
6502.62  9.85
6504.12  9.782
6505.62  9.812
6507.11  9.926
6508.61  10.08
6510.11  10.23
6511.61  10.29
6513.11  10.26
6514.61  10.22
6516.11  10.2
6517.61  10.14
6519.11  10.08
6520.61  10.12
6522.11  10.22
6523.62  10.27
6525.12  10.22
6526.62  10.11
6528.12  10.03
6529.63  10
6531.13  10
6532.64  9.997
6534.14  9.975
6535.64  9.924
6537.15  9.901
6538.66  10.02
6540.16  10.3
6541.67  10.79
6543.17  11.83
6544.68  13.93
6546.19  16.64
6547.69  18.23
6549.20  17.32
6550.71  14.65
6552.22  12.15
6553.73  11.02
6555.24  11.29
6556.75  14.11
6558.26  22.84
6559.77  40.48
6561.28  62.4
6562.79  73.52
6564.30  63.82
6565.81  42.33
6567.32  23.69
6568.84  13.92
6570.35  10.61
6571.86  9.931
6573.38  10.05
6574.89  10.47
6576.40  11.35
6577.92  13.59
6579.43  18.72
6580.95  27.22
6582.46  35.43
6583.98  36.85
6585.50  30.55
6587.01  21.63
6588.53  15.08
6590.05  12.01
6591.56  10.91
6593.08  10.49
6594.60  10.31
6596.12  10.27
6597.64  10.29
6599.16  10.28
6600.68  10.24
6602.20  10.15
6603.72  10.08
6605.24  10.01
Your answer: 0.38 mag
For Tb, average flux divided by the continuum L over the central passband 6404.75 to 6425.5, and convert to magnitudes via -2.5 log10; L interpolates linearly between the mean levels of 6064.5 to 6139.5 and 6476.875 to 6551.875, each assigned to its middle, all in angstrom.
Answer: 0.052 mag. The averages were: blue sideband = 10.5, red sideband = 10.7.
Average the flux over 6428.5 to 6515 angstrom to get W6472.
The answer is 10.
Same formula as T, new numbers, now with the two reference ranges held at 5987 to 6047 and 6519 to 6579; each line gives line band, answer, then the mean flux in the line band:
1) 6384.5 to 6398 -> 0.468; 10.2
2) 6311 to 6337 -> 0.412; 10.1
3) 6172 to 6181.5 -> 0.260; 10.1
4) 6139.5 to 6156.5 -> 0.191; 10.4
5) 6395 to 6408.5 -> 0.467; 10.3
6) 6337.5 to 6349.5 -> 0.434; 10.1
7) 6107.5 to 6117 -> 0.107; 10.8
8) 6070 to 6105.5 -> 0.090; 10.6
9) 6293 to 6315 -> 0.357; 10.5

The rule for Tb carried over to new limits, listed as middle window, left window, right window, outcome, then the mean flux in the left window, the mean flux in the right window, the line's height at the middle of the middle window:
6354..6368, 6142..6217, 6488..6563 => 0.236 mag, 10.1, 13.6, 11.9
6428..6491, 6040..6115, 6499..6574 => 0.455 mag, 10.7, 16.2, 15.3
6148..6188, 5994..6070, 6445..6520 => 0.035 mag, 10.6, 10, 10.4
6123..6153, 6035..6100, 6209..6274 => 0.012 mag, 10.7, 9.99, 10.4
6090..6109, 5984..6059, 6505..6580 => 0.089 mag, 10.6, 16.5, 11.5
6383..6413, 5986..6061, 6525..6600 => 0.498 mag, 10.6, 18.7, 16.2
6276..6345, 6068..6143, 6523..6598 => 0.356 mag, 10.5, 18.7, 14.2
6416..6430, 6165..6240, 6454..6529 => -0.008 mag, 10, 10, 10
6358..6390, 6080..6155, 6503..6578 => 0.374 mag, 10.5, 16.3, 14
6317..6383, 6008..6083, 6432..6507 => 0.015 mag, 10.6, 9.99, 10.2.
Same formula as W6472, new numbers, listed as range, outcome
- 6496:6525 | 10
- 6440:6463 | 9.97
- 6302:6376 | 10.1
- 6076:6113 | 10.7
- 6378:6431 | 10.2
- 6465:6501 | 10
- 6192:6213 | 10.1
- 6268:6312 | 10.3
